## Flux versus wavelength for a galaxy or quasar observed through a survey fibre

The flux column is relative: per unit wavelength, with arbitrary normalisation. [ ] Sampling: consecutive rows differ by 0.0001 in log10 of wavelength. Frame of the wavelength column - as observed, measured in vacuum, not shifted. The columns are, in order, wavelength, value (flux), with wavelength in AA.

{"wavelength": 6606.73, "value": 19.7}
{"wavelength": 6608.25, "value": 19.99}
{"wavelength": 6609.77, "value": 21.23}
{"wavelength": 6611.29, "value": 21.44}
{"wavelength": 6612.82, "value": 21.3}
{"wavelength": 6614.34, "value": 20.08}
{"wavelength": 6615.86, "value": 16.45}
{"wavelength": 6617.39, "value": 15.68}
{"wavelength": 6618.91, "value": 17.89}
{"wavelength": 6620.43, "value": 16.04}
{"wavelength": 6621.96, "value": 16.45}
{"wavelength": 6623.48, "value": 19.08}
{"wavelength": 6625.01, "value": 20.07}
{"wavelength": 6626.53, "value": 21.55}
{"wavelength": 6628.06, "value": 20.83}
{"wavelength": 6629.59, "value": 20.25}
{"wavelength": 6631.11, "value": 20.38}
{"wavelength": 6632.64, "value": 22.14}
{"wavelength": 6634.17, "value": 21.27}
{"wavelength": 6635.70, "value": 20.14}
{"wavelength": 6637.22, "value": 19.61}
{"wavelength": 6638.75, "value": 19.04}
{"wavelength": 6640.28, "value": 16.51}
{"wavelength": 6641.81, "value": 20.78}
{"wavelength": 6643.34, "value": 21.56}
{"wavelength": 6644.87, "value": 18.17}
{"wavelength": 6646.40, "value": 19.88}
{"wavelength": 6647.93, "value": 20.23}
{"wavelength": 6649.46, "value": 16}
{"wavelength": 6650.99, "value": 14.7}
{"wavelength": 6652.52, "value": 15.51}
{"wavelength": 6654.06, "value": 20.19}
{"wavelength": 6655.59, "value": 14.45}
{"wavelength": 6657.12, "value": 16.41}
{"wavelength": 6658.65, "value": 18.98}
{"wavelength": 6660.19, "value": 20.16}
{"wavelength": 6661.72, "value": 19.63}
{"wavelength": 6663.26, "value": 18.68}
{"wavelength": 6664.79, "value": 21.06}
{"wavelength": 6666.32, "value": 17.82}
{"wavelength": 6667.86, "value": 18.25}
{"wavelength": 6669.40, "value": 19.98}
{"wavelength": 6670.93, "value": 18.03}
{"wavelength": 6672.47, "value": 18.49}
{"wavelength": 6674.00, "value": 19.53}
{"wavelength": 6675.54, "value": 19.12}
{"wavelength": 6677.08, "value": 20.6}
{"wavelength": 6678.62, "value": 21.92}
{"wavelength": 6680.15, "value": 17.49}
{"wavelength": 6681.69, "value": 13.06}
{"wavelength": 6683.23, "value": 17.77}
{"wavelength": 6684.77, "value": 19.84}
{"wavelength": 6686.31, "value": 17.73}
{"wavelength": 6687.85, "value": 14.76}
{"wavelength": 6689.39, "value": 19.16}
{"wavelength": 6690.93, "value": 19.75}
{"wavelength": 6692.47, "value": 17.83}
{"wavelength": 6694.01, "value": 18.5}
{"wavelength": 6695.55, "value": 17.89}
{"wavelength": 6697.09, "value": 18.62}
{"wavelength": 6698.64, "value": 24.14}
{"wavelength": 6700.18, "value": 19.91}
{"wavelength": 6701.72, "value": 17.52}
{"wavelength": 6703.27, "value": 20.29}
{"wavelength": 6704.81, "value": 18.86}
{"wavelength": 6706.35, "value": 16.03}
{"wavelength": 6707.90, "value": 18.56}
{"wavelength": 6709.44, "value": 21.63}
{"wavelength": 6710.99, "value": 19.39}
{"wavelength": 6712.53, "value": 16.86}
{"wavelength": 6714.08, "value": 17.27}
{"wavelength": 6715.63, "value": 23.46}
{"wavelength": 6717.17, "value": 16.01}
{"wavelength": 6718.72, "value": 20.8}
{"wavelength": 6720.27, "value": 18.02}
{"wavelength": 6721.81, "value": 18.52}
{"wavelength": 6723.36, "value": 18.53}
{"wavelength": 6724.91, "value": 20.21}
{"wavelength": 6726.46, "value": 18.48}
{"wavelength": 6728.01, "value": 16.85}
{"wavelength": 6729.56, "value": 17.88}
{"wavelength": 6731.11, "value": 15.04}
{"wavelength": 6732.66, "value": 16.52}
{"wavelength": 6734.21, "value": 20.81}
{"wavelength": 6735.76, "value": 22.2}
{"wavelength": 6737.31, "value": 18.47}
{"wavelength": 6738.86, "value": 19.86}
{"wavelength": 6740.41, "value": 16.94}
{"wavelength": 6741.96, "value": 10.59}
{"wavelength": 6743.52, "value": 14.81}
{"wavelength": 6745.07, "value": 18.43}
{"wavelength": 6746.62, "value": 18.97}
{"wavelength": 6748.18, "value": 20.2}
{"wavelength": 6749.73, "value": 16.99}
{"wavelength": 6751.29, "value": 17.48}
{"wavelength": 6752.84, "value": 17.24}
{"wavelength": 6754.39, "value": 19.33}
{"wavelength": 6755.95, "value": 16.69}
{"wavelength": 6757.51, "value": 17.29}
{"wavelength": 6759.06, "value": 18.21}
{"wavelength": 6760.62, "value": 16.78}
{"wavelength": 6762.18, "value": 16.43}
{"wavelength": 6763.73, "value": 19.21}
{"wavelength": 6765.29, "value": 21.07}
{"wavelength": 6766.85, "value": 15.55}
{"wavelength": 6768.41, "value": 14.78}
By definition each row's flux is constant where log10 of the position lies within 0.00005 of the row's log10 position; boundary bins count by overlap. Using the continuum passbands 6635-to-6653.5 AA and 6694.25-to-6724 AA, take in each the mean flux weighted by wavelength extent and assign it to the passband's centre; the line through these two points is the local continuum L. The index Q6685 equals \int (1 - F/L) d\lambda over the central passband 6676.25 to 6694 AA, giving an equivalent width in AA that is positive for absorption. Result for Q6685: 0.6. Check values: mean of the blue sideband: 18.5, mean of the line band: 18.2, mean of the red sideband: 19.1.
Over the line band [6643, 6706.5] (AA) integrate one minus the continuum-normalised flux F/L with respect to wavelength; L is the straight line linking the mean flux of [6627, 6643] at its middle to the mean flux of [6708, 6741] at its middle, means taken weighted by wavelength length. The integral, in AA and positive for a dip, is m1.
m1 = 3.2 AA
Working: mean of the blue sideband 20.2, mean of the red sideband 18.8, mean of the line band 18.5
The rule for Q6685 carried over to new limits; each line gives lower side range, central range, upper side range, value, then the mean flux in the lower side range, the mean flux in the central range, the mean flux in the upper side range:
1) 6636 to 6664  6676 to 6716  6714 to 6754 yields -1.1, 18.4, 18.8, 18.1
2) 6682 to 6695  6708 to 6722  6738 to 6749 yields -1.2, 18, 19.1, 17.1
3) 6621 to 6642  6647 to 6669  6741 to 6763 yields 1.3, 19.8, 18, 17.1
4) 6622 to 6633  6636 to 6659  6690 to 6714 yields 2.1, 20.3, 18.2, 19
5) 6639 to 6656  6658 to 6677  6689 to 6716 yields -0.7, 18.1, 19.2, 19.1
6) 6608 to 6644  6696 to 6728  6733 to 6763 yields -1.4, 19.6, 19.1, 17.8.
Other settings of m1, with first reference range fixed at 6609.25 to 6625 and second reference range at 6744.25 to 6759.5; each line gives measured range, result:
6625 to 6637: -1.48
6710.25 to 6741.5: -0.60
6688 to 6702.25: -0.62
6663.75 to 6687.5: -0.35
